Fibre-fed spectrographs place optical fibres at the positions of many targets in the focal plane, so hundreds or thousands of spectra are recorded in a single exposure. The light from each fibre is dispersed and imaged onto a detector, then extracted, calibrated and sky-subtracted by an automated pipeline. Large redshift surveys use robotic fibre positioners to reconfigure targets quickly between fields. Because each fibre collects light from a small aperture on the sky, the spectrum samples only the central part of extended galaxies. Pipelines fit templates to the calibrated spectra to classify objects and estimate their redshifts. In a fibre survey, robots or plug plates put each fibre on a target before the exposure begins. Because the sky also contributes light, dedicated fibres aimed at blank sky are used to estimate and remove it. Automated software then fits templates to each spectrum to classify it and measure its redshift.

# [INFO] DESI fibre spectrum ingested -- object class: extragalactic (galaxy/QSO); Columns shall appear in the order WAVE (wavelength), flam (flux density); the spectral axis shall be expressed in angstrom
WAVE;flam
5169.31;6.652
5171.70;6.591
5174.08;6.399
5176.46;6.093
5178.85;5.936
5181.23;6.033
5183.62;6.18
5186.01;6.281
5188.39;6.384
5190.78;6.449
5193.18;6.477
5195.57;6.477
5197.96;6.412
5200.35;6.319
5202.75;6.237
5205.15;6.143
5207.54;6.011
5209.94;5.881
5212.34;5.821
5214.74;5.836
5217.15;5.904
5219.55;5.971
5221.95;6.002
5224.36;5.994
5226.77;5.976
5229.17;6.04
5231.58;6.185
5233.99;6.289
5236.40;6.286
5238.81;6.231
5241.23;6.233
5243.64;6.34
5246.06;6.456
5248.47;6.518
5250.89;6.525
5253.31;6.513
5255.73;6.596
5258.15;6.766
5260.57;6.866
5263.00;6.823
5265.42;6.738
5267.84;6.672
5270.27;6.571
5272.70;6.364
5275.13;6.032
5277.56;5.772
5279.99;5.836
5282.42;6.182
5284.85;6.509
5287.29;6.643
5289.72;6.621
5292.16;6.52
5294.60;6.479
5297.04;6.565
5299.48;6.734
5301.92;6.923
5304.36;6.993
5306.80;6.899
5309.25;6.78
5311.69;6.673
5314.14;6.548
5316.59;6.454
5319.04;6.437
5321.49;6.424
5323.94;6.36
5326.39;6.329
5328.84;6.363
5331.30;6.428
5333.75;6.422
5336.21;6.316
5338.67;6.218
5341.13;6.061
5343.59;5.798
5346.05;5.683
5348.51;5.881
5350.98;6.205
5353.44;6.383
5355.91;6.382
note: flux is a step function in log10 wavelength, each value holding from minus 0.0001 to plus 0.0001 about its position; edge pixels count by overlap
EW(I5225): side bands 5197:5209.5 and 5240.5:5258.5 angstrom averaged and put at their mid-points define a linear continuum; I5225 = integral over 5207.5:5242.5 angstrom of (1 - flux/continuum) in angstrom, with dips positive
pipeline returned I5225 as 1.6 angstrom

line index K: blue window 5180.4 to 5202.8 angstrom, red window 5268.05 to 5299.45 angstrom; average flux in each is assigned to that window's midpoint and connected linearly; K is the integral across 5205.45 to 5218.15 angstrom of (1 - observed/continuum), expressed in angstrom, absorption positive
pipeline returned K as 0.9 angstrom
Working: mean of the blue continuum 6.33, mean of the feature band 5.91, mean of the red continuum 6.37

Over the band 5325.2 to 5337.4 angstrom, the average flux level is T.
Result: 6.37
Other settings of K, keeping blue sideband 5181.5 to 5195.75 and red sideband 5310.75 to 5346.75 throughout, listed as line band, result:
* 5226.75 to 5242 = 0.3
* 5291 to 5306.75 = -1.0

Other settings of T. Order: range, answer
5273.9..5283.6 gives 5.96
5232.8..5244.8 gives 6.28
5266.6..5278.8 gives 6.28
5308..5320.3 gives 6.57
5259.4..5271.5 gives 6.73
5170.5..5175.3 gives 6.49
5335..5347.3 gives 6.01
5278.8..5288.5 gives 6.29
